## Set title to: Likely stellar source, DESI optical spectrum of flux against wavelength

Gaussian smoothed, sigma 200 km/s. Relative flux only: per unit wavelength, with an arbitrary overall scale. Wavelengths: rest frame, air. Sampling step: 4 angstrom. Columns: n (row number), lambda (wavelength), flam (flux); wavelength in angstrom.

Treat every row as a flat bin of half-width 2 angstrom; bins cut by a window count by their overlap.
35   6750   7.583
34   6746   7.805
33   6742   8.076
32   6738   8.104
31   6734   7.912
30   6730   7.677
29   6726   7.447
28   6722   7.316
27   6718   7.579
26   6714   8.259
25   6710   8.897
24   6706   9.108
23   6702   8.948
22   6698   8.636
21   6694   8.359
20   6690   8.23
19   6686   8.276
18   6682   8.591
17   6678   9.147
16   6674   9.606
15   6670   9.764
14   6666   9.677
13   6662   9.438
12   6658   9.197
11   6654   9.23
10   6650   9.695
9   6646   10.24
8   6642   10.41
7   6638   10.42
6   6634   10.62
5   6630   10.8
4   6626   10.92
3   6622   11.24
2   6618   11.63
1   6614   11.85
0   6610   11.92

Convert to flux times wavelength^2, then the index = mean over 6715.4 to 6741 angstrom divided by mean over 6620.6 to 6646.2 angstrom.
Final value 0.7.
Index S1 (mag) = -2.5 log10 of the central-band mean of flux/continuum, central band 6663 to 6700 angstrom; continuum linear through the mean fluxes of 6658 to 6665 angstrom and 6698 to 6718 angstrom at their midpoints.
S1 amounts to 0.02 mag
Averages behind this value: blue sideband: 9.4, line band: 8.93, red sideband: 8.66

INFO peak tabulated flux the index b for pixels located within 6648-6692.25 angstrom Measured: 9.764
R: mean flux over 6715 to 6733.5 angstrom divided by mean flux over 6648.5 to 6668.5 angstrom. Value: 0.80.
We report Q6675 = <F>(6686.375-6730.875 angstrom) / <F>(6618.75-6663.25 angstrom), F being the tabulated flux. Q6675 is 0.80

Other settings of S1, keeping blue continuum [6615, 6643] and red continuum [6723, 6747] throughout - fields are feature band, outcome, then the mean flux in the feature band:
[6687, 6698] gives 0.09 mag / 8.35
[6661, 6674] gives 0.02 mag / 9.64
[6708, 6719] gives 0.02 mag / 8.31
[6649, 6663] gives 0.08 mag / 9.36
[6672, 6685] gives 0.05 mag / 9.05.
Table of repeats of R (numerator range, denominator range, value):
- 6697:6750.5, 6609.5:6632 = 0.71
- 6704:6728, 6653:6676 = 0.85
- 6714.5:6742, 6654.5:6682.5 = 0.82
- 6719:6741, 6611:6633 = 0.68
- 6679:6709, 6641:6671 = 0.89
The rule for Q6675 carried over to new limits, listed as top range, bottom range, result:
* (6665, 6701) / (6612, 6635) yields 0.79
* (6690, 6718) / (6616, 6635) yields 0.78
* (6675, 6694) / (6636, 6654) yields 0.85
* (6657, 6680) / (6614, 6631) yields 0.84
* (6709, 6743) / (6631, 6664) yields 0.79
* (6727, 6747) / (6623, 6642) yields 0.74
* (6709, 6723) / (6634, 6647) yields 0.77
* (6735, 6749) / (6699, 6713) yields 0.89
